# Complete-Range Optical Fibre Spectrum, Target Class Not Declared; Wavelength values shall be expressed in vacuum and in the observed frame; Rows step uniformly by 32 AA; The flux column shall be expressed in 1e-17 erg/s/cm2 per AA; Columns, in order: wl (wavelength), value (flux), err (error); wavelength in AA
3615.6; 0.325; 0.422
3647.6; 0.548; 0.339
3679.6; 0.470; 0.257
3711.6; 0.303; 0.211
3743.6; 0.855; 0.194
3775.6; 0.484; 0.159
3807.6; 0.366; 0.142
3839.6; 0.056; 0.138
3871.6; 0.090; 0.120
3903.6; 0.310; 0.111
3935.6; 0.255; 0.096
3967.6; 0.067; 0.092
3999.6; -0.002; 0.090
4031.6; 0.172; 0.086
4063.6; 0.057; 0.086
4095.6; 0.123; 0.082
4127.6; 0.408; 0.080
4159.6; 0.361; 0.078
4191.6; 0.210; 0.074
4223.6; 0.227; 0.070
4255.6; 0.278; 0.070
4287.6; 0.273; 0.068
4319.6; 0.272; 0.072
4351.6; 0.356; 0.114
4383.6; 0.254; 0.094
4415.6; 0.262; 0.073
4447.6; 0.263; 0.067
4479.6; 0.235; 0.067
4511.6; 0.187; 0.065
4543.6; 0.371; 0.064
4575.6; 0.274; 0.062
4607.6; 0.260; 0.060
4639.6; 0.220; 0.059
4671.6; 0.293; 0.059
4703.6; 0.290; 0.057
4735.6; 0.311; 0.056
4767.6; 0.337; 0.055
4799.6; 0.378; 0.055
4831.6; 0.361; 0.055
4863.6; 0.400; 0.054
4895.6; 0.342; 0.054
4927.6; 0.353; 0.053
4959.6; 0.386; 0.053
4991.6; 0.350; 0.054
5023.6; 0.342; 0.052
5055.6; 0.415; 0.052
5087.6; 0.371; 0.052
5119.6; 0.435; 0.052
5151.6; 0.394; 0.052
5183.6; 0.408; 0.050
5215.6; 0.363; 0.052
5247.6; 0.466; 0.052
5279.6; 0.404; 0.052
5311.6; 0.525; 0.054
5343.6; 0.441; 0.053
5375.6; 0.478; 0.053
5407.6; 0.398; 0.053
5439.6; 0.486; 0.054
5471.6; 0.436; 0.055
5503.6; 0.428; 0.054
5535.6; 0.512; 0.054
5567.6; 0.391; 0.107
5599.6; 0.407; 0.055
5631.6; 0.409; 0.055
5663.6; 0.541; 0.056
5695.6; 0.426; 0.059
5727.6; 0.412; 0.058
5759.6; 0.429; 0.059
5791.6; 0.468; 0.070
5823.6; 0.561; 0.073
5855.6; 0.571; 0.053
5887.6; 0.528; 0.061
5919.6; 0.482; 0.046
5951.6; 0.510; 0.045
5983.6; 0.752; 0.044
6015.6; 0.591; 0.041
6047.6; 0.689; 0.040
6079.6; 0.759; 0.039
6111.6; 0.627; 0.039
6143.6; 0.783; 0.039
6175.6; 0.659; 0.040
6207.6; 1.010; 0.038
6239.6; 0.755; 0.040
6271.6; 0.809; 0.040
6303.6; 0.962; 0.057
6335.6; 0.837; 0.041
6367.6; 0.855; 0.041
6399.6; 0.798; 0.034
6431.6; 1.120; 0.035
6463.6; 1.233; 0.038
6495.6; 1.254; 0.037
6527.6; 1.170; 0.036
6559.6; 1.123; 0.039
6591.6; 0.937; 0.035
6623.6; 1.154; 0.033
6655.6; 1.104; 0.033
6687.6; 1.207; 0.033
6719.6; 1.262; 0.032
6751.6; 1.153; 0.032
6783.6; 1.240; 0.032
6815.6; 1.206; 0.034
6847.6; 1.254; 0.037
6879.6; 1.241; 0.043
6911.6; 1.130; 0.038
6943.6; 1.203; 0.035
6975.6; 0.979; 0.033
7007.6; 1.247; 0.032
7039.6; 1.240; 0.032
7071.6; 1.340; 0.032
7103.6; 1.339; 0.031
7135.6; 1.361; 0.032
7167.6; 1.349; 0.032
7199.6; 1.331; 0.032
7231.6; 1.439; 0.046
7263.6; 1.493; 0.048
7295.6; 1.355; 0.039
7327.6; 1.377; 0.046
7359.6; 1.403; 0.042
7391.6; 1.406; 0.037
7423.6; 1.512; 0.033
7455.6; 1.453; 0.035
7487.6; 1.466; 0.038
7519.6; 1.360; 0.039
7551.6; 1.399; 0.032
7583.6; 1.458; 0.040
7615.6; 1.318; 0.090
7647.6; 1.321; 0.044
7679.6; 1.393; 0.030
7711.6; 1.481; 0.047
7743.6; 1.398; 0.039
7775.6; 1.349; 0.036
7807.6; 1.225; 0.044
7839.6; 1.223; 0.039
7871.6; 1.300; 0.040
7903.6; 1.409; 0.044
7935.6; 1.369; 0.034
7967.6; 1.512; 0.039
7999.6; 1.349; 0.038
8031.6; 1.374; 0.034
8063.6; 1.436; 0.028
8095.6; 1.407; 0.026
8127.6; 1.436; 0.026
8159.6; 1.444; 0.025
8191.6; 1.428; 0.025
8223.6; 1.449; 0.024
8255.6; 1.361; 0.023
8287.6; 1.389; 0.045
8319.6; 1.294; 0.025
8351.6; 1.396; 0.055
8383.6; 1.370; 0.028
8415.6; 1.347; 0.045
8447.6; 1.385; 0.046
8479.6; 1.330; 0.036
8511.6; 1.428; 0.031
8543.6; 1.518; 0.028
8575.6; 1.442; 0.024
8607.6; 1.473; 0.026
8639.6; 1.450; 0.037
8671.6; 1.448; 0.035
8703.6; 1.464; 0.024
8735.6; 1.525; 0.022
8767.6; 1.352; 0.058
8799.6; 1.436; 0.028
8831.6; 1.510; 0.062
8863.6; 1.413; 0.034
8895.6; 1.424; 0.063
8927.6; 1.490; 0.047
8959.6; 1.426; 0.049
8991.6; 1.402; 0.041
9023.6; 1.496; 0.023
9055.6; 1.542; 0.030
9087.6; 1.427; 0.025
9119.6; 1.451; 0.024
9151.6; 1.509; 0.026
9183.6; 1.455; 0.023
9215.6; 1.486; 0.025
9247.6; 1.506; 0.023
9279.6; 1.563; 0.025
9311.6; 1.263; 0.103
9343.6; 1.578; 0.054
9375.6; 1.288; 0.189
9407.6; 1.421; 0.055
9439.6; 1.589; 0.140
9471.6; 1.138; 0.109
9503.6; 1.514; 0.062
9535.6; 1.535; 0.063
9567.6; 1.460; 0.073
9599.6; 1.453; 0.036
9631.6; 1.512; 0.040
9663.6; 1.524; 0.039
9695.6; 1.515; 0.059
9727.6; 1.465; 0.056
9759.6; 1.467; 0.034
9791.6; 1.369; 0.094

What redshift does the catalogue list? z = 0.608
